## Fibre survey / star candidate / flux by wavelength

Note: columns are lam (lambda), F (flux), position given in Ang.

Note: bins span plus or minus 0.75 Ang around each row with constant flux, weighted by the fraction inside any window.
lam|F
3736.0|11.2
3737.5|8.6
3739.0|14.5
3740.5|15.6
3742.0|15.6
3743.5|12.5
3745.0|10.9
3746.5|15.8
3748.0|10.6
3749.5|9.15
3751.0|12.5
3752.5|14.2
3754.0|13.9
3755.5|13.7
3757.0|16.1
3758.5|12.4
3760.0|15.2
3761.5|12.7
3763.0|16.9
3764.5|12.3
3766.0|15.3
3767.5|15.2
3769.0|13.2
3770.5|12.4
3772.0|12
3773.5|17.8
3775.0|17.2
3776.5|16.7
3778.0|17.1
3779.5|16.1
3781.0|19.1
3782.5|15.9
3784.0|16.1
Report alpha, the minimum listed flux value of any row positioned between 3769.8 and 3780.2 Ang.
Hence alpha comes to 12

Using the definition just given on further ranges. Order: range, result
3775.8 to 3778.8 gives 16.7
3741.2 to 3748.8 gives 10.6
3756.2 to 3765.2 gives 12.3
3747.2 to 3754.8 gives 9.15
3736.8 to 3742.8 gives 8.6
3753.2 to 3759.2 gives 12.4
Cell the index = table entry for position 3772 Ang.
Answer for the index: 12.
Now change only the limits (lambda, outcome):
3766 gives 15.3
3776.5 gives 16.7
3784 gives 16.1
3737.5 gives 8.6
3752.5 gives 14.2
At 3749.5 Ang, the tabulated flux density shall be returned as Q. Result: 9.15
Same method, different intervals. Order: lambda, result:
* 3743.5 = 12.5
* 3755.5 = 13.7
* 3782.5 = 15.9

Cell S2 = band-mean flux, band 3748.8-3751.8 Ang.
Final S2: 10.9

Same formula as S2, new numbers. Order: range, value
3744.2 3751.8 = 11.8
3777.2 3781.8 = 17.4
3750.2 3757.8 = 14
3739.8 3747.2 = 14.1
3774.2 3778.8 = 17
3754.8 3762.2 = 14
